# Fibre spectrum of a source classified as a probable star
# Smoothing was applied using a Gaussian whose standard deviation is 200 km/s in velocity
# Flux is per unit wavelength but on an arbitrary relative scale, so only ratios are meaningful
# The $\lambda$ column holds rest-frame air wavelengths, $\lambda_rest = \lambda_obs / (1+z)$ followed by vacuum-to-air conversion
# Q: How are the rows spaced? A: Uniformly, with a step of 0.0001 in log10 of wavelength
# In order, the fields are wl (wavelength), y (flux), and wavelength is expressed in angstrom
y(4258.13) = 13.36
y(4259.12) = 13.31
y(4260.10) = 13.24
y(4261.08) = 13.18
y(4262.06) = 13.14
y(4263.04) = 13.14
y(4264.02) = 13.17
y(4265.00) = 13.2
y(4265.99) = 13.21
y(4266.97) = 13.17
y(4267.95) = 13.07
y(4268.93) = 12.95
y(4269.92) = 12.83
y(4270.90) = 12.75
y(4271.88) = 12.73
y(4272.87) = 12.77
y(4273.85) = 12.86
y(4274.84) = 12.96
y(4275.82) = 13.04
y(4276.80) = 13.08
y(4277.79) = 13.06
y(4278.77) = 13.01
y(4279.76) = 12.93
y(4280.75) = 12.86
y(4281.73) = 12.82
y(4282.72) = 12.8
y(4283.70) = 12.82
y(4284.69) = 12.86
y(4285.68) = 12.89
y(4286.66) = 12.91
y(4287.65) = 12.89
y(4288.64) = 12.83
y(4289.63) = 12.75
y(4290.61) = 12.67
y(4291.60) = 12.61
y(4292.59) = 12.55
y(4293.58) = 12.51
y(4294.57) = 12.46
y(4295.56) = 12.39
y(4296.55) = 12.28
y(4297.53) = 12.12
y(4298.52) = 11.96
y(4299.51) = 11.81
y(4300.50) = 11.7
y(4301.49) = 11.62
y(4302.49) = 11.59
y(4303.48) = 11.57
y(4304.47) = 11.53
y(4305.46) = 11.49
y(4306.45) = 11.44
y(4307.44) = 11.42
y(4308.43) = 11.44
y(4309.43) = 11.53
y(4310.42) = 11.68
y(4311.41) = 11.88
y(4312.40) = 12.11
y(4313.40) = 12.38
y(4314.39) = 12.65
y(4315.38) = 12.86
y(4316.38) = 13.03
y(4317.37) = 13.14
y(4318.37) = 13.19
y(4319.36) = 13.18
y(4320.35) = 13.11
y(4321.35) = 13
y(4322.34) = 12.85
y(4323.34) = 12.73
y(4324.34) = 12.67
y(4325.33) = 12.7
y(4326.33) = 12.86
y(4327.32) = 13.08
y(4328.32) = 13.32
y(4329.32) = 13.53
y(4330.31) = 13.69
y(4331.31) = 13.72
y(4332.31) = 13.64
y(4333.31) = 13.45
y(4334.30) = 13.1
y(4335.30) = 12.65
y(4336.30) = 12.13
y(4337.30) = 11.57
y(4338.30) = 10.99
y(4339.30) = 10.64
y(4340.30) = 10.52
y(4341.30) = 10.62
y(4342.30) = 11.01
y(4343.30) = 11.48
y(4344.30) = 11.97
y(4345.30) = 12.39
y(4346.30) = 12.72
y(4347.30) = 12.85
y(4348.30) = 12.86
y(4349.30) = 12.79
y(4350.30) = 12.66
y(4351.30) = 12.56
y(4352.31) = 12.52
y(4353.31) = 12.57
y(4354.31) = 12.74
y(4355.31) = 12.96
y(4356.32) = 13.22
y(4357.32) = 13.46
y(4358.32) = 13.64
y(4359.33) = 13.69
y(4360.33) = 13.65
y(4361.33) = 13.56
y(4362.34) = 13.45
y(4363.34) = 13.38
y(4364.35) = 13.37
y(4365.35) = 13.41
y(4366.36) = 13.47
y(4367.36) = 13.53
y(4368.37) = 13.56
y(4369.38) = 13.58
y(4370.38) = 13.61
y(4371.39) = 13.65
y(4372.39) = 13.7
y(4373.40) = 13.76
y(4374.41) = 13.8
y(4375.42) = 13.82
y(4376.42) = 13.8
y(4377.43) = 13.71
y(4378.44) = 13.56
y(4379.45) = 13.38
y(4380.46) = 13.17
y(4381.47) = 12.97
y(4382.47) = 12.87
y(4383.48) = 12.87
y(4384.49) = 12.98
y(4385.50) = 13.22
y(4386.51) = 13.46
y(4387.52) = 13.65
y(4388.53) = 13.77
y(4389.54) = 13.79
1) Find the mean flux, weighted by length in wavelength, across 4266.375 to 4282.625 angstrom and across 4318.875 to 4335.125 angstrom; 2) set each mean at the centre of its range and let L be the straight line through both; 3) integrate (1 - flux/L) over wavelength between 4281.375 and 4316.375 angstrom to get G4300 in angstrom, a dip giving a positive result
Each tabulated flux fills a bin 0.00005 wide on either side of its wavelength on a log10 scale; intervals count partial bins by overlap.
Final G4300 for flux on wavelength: 2.2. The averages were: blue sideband 12.9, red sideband 13.2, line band 12.2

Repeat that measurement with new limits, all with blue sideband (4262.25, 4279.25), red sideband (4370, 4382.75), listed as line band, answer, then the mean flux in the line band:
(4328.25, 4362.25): 1.9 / 12.6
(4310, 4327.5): 0.7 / 12.7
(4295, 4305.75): 1.1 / 11.8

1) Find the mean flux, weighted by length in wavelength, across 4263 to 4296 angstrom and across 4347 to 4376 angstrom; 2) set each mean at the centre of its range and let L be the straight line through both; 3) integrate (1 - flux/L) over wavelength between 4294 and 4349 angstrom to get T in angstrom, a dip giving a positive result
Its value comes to 3.3 angstrom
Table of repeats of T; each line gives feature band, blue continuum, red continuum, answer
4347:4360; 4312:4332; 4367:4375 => 0.42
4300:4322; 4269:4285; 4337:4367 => 0.99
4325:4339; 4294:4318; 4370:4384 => -0.35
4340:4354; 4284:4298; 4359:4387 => 1.13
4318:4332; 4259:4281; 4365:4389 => 0.14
